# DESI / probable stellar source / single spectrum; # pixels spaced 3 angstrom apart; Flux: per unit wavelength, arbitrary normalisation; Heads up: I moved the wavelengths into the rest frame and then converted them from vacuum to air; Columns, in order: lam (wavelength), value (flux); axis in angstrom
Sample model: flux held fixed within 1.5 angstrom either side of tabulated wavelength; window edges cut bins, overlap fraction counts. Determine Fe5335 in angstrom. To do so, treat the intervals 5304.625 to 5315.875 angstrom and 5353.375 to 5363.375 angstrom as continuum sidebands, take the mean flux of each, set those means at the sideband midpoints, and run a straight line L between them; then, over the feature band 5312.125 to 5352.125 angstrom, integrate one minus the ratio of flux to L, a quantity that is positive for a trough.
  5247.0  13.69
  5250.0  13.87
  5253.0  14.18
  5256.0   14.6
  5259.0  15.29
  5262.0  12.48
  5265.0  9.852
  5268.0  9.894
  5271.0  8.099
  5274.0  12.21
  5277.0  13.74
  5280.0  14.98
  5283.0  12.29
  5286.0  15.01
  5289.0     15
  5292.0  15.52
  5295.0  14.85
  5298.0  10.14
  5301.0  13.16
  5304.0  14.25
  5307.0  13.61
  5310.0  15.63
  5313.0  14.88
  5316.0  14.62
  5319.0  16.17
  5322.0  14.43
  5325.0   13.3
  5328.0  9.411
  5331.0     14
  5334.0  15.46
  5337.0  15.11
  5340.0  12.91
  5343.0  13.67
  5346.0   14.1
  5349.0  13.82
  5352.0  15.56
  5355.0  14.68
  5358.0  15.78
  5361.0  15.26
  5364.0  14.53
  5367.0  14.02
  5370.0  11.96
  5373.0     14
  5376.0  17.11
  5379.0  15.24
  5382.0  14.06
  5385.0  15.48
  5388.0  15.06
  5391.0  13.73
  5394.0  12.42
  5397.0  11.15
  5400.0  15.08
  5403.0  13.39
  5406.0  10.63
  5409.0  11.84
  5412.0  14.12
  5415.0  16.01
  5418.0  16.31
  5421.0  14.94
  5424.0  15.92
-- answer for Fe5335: 2.3 angstrom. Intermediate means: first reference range 14.7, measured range 14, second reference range 15.2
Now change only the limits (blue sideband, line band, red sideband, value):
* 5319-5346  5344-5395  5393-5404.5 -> -4.6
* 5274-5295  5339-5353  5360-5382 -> 0.5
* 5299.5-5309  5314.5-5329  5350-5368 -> 0.4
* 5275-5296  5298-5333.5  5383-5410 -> 0.7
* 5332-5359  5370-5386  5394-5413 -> -1.7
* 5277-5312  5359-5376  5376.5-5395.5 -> 0.1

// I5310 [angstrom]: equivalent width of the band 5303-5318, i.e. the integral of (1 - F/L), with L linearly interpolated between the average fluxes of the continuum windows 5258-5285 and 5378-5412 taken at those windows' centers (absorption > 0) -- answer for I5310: -2.6 angstrom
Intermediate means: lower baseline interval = 12.1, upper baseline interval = 13.5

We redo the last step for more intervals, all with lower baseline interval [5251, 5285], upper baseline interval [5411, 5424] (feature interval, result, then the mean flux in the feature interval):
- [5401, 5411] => 2.0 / 12.2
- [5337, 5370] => -0.3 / 14.4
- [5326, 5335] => 0.6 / 12.8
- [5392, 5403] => 1.5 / 13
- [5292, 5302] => 0.0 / 13.1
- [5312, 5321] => -1.1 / 15.2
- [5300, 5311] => -0.7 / 14.1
